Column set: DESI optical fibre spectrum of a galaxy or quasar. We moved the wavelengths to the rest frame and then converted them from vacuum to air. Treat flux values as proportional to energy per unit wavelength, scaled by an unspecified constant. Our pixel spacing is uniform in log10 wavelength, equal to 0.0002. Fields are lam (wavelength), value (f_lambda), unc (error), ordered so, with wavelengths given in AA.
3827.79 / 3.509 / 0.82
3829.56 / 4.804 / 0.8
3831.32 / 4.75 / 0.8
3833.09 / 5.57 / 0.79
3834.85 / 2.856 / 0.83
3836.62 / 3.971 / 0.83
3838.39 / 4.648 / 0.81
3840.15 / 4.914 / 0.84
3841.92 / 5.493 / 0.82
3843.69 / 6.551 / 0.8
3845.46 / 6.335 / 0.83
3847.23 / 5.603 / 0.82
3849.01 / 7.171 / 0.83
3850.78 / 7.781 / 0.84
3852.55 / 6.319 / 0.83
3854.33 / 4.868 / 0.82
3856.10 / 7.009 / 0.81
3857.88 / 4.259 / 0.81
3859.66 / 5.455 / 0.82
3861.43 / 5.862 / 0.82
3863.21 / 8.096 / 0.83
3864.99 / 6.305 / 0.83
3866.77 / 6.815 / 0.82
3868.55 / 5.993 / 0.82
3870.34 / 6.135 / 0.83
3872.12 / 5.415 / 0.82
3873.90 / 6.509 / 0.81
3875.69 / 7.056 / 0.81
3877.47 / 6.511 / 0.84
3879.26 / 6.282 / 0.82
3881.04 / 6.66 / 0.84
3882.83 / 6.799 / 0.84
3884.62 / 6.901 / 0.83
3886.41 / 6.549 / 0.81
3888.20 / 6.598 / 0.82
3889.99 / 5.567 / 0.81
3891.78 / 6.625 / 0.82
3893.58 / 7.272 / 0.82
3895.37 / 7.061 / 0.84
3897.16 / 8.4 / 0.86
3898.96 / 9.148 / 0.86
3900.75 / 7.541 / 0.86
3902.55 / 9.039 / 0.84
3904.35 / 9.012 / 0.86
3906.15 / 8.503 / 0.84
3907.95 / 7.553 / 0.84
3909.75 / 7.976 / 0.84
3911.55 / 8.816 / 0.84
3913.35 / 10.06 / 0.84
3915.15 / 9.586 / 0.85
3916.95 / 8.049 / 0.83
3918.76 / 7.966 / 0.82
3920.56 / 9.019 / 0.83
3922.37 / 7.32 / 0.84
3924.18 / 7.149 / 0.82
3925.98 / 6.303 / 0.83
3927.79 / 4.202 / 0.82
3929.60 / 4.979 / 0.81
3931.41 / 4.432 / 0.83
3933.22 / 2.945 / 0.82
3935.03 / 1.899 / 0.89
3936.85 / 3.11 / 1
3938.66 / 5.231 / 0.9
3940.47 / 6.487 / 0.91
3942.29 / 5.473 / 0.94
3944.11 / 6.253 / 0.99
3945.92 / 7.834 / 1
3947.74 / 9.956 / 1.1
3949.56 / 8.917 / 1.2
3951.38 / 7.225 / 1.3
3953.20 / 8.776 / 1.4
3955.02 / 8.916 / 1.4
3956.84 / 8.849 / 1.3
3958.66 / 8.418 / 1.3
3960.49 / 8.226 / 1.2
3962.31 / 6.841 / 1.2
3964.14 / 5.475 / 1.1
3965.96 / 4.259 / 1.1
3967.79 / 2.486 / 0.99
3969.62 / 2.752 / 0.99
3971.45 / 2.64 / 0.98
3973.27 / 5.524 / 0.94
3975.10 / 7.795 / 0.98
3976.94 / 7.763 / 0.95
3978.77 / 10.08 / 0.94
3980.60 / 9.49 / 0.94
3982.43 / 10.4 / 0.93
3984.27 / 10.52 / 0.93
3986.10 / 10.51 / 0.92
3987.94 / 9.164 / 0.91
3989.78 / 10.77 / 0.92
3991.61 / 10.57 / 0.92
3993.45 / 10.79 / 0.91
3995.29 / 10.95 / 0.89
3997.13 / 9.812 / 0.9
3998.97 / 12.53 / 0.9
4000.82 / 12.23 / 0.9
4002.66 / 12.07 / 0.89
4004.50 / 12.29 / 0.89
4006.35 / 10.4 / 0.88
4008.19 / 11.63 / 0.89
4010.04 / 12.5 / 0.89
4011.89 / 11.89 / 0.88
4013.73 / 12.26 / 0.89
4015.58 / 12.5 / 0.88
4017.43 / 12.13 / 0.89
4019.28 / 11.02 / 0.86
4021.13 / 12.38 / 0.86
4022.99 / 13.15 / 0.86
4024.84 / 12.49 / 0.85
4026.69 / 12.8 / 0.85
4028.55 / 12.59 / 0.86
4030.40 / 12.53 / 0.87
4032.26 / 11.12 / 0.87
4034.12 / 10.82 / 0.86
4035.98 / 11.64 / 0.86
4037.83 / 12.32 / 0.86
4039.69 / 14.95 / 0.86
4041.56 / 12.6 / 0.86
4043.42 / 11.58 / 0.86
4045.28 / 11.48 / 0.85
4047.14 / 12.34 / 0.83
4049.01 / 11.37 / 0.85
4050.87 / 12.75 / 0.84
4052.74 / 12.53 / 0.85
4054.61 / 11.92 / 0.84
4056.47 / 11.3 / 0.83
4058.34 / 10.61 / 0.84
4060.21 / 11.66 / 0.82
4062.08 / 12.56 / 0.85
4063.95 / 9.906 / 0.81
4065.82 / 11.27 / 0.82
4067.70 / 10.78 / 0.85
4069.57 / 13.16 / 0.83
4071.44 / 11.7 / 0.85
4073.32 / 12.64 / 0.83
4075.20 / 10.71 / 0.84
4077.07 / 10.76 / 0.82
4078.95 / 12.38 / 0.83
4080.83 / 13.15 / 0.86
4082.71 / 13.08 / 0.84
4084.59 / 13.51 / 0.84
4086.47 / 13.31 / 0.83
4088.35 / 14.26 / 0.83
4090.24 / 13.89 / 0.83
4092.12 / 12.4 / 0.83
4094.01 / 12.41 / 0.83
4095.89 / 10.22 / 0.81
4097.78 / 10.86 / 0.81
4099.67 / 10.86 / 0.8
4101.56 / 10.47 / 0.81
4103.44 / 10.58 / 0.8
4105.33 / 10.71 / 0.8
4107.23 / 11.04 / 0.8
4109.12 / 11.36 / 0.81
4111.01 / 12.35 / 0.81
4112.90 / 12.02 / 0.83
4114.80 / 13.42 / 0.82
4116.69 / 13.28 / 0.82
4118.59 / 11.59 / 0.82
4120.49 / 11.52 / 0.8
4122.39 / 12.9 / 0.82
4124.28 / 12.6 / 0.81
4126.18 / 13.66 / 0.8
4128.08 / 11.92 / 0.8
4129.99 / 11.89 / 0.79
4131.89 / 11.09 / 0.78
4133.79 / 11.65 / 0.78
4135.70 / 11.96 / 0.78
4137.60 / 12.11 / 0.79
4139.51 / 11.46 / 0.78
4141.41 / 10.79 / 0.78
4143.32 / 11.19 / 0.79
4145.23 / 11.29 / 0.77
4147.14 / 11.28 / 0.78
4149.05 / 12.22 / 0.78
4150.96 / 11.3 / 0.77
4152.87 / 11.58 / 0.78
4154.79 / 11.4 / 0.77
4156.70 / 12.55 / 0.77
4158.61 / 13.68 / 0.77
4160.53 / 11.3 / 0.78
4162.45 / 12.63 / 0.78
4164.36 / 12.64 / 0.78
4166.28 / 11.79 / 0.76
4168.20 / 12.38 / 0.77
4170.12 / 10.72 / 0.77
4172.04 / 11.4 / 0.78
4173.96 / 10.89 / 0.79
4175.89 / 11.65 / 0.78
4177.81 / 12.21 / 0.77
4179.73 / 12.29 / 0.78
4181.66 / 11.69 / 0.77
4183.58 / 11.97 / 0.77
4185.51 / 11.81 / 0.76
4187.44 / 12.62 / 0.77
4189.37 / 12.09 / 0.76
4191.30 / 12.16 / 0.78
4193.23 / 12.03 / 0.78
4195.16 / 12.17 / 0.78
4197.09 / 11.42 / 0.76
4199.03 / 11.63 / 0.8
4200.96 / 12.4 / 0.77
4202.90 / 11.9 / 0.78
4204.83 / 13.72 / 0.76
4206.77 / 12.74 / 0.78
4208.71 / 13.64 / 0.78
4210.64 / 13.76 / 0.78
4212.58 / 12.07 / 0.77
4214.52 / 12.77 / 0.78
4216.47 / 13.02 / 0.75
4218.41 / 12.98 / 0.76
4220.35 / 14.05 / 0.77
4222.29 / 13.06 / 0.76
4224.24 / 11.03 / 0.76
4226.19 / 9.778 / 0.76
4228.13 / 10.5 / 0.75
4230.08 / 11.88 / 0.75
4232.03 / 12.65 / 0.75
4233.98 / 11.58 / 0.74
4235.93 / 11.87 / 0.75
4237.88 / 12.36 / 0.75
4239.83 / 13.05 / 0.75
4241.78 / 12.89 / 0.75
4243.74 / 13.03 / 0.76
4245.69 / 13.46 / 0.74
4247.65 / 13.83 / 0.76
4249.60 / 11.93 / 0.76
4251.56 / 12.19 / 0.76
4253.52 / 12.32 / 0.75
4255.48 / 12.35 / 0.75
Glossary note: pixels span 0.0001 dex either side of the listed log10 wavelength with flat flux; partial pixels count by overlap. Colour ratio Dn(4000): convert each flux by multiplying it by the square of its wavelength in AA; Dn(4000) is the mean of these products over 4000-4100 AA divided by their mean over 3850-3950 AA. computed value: 1.9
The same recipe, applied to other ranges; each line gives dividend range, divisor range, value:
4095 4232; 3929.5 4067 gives 1.33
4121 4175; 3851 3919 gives 1.90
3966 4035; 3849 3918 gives 1.53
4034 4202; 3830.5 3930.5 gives 2.00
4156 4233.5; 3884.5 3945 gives 2.05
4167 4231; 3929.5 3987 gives 2.03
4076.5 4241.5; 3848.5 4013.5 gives 1.76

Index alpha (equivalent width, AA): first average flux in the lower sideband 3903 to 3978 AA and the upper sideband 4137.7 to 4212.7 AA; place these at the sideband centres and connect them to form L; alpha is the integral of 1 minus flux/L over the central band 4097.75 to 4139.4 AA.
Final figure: -4.21 AA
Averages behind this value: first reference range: 6.72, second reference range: 12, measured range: 11.8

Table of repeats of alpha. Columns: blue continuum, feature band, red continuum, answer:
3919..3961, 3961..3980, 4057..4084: 5.25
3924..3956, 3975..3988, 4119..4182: -4.21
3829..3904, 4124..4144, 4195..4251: -1.68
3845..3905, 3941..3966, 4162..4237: 1.27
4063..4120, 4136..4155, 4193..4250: 1.04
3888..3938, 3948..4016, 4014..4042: 7.69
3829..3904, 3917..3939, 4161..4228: 5.62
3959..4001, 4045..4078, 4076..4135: -2.76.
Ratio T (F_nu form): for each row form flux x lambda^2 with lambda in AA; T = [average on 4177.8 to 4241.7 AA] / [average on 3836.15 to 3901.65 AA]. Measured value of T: 2.27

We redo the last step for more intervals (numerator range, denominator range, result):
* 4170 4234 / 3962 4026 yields 1.37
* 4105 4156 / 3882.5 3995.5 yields 1.76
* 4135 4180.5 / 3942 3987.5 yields 1.74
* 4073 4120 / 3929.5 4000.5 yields 1.71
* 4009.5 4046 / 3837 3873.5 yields 2.22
